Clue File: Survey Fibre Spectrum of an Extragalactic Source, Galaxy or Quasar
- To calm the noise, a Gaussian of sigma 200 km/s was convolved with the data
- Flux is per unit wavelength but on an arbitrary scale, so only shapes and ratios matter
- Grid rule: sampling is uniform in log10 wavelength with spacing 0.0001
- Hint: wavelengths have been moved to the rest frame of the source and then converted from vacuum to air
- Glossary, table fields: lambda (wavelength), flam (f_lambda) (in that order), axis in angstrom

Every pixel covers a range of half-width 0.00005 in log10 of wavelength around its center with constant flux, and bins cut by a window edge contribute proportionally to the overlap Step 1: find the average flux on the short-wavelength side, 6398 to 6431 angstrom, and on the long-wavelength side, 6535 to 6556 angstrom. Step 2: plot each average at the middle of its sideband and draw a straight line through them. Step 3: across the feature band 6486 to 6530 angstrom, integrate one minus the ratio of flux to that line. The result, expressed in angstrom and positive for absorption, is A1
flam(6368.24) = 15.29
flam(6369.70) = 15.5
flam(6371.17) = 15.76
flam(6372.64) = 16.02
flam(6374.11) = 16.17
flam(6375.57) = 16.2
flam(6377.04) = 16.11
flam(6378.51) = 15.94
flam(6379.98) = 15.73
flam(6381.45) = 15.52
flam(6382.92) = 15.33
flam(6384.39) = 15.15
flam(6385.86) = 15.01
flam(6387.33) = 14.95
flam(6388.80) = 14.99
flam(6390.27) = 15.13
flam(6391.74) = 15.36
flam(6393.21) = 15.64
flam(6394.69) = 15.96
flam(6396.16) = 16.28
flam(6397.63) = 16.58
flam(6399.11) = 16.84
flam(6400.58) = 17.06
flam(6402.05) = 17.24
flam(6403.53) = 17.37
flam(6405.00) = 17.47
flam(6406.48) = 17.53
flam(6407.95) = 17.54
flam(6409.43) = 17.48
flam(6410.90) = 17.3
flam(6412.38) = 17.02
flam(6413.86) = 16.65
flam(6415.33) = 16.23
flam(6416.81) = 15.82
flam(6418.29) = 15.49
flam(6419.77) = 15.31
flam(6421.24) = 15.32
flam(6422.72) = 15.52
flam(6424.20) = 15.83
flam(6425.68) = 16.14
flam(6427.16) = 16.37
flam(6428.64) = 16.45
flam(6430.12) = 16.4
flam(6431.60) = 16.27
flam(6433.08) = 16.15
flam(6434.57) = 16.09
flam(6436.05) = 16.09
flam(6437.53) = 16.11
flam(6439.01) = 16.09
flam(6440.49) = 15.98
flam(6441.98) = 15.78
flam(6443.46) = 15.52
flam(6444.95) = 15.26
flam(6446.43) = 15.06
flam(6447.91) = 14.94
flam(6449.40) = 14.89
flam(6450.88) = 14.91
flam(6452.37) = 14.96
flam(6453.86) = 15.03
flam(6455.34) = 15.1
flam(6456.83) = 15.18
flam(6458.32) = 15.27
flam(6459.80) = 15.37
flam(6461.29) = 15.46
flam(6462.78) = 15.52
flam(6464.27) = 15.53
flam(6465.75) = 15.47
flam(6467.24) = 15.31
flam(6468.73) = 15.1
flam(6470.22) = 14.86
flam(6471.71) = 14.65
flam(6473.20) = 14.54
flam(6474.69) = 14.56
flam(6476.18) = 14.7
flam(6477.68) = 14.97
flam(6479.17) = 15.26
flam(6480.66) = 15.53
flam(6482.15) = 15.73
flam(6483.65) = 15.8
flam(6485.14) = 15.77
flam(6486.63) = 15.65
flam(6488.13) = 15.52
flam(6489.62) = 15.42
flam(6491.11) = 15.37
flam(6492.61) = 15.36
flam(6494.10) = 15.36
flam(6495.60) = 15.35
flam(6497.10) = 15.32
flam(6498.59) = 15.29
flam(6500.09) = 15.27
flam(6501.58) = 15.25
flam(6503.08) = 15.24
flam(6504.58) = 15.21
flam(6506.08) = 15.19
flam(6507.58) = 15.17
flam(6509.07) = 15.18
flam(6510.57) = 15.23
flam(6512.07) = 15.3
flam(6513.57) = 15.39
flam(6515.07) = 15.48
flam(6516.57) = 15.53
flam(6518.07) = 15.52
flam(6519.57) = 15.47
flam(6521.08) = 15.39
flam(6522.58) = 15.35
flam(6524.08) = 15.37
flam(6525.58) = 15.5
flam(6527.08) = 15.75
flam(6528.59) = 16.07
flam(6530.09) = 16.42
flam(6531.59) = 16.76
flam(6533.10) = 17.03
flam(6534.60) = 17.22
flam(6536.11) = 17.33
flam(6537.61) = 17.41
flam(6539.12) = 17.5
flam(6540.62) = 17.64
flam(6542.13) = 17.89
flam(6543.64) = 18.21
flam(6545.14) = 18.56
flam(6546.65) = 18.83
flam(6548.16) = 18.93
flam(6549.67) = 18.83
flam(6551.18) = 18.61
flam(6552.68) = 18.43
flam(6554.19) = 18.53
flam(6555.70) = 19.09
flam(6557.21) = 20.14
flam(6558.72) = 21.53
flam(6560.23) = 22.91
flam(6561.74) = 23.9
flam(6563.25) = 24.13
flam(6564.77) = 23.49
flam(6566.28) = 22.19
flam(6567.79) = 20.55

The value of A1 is 5.81 angstrom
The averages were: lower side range 16.6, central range 15.4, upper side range 18.2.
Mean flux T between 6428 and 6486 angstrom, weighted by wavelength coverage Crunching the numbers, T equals 15.4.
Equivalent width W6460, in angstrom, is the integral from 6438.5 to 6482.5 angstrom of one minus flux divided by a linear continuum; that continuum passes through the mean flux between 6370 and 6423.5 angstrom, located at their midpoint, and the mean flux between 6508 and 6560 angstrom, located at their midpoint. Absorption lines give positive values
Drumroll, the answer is 3.70 angstrom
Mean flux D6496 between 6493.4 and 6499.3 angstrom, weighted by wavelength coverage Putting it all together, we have 15.3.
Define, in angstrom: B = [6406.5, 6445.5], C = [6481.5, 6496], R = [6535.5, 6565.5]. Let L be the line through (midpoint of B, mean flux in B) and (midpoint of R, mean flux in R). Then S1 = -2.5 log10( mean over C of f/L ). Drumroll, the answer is 0.15 mag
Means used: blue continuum 16.2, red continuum 19.6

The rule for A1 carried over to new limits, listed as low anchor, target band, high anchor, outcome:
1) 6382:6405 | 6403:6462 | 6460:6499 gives -1.11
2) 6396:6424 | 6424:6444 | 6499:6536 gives 0.38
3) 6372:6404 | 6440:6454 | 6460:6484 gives 0.16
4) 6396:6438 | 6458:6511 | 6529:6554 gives 6.00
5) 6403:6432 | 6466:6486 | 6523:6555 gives 2.12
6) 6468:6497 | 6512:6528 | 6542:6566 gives 2.13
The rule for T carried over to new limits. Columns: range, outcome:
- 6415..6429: 15.8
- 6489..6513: 15.3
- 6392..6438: 16.4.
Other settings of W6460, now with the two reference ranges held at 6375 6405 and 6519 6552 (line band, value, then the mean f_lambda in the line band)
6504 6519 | 1.4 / 15.3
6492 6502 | 0.9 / 15.3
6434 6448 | 0.5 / 15.7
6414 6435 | 0.3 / 16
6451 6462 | 0.9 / 15.2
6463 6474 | 1.0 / 15.1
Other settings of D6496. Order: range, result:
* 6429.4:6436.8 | 16.2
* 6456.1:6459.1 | 15.2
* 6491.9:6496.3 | 15.4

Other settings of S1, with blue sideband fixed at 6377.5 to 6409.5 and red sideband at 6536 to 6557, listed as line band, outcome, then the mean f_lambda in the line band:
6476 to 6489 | 0.13 mag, 15.5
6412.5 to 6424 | 0.05 mag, 15.8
